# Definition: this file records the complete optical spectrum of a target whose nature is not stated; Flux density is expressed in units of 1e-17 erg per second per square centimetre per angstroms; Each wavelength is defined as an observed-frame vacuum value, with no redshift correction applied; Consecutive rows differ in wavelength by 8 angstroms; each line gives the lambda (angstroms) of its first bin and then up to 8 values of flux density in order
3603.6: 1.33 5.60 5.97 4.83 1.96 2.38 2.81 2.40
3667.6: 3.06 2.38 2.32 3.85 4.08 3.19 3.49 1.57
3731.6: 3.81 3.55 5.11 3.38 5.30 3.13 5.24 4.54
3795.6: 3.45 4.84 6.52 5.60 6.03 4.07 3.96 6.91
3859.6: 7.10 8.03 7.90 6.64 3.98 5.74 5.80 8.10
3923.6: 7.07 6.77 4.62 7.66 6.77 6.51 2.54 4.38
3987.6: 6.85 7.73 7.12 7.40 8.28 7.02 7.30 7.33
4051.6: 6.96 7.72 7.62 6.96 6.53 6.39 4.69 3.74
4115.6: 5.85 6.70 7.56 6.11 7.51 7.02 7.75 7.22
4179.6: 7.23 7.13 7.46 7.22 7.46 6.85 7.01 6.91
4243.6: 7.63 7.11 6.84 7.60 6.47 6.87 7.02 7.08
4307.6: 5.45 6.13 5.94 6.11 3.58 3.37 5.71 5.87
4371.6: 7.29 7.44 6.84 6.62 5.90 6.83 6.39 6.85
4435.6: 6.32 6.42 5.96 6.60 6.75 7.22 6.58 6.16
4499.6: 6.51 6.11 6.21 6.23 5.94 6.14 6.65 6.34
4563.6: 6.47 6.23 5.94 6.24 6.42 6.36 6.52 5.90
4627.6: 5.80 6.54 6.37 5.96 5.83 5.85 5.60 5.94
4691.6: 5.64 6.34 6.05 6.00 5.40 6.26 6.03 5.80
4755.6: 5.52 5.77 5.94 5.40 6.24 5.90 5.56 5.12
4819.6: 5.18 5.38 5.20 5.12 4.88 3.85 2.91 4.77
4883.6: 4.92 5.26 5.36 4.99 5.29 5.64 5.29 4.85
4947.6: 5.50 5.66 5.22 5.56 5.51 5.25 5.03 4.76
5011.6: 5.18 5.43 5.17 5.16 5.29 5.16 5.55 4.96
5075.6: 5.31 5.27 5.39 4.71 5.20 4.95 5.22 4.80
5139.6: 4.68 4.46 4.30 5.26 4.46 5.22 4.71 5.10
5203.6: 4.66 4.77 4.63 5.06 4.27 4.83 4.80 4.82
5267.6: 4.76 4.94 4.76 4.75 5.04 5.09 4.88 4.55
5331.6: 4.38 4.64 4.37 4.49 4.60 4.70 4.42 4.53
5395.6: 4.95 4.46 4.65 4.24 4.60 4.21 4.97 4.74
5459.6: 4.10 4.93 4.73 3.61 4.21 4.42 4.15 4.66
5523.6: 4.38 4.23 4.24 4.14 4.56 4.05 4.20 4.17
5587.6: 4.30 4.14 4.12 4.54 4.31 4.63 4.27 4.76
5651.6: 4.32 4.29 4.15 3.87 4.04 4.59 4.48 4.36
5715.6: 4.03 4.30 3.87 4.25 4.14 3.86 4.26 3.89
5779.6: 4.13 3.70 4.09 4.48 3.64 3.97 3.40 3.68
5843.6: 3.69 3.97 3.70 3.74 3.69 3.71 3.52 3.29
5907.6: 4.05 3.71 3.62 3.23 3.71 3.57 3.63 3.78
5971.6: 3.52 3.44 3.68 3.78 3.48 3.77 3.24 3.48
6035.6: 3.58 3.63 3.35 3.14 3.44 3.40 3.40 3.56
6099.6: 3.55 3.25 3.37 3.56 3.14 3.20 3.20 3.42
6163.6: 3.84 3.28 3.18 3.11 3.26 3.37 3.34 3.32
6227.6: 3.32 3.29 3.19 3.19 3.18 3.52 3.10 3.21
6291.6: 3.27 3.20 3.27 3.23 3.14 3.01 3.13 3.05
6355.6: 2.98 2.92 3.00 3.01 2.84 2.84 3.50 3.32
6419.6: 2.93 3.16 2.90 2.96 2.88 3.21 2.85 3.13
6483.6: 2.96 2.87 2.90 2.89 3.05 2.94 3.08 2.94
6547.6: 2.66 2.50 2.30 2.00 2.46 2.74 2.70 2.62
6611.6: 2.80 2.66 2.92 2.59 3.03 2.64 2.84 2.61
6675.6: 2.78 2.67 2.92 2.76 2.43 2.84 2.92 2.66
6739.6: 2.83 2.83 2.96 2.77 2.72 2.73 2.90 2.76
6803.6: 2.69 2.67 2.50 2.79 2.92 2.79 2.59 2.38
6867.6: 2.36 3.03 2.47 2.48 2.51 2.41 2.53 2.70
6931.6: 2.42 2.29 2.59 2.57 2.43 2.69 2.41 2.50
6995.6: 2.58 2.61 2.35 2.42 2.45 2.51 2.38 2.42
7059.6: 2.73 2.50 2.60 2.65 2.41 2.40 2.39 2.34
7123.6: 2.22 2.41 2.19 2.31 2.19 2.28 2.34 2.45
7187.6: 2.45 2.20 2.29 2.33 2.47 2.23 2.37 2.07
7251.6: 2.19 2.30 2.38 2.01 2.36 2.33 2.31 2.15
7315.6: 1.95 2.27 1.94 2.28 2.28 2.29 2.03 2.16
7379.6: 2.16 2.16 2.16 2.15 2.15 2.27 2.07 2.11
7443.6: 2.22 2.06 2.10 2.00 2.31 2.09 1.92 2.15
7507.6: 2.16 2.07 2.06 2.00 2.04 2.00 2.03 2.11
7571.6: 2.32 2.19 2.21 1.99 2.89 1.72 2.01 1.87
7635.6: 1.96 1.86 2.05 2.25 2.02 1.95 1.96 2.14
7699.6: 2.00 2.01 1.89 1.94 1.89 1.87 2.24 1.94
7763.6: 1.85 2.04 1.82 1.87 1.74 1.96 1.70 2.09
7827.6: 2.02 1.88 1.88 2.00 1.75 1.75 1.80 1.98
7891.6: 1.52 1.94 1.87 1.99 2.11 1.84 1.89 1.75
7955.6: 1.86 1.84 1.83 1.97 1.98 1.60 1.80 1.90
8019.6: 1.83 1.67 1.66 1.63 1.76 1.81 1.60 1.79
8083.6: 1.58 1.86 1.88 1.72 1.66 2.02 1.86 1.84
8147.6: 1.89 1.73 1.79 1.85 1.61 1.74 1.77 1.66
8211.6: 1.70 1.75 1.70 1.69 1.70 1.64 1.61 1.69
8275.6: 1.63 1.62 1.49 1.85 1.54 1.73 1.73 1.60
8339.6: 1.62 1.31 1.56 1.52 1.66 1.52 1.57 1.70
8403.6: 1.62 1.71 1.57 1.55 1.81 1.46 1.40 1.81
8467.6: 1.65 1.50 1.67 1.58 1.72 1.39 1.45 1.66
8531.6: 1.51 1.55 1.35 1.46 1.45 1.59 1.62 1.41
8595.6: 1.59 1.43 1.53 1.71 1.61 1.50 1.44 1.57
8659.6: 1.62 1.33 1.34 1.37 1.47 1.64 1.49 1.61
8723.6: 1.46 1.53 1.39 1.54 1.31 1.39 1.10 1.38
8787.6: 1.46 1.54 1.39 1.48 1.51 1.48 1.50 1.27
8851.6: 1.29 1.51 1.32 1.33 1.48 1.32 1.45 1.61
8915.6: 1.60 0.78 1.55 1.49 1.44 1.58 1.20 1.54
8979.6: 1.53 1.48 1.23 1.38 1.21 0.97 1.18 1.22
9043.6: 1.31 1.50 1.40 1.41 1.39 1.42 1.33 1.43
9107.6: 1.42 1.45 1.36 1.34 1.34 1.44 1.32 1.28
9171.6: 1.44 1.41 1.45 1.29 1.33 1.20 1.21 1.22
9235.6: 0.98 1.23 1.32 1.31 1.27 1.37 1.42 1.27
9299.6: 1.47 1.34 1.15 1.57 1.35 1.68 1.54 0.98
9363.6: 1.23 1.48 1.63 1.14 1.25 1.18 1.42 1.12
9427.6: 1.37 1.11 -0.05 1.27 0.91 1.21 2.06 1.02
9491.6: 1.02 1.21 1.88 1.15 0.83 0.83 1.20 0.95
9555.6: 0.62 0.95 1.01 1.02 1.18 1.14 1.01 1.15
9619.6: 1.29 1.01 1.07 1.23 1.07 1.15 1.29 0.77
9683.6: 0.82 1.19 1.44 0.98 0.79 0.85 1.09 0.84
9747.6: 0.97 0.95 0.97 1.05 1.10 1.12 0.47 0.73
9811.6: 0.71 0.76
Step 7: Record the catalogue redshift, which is 0.00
